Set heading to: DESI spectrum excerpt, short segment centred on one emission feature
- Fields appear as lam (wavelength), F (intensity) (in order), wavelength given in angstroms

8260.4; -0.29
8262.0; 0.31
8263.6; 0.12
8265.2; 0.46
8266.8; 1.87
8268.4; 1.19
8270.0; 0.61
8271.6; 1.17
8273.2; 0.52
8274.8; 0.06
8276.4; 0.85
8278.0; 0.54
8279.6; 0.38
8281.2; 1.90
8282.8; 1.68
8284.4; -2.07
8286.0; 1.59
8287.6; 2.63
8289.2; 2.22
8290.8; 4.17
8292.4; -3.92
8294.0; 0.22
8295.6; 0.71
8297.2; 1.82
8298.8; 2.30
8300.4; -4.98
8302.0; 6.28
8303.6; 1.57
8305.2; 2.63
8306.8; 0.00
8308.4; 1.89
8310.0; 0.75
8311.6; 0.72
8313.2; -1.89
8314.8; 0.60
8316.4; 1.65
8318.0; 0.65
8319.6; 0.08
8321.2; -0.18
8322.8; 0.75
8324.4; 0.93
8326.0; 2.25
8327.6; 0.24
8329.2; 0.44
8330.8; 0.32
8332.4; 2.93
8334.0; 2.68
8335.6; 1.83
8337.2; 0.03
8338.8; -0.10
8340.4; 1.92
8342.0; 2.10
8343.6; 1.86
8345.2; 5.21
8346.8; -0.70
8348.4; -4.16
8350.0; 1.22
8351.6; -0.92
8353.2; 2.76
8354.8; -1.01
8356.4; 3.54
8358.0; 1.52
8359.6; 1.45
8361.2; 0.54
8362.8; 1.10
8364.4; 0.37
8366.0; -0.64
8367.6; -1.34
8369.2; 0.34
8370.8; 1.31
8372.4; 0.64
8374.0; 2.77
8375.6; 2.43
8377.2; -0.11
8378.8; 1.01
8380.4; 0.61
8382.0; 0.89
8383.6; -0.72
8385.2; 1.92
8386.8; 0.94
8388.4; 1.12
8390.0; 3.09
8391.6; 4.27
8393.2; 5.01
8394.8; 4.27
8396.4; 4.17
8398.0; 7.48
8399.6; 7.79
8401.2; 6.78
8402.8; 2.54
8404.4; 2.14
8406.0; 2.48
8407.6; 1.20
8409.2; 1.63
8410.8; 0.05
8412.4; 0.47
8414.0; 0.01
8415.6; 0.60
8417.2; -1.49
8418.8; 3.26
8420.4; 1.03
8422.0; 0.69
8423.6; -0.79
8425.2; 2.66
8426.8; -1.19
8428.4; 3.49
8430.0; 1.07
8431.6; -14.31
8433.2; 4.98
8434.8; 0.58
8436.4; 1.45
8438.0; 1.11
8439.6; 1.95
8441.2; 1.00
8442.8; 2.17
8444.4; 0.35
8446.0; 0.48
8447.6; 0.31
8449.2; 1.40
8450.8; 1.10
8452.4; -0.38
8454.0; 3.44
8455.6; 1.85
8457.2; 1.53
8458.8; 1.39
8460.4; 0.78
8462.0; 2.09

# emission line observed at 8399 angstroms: [O II]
